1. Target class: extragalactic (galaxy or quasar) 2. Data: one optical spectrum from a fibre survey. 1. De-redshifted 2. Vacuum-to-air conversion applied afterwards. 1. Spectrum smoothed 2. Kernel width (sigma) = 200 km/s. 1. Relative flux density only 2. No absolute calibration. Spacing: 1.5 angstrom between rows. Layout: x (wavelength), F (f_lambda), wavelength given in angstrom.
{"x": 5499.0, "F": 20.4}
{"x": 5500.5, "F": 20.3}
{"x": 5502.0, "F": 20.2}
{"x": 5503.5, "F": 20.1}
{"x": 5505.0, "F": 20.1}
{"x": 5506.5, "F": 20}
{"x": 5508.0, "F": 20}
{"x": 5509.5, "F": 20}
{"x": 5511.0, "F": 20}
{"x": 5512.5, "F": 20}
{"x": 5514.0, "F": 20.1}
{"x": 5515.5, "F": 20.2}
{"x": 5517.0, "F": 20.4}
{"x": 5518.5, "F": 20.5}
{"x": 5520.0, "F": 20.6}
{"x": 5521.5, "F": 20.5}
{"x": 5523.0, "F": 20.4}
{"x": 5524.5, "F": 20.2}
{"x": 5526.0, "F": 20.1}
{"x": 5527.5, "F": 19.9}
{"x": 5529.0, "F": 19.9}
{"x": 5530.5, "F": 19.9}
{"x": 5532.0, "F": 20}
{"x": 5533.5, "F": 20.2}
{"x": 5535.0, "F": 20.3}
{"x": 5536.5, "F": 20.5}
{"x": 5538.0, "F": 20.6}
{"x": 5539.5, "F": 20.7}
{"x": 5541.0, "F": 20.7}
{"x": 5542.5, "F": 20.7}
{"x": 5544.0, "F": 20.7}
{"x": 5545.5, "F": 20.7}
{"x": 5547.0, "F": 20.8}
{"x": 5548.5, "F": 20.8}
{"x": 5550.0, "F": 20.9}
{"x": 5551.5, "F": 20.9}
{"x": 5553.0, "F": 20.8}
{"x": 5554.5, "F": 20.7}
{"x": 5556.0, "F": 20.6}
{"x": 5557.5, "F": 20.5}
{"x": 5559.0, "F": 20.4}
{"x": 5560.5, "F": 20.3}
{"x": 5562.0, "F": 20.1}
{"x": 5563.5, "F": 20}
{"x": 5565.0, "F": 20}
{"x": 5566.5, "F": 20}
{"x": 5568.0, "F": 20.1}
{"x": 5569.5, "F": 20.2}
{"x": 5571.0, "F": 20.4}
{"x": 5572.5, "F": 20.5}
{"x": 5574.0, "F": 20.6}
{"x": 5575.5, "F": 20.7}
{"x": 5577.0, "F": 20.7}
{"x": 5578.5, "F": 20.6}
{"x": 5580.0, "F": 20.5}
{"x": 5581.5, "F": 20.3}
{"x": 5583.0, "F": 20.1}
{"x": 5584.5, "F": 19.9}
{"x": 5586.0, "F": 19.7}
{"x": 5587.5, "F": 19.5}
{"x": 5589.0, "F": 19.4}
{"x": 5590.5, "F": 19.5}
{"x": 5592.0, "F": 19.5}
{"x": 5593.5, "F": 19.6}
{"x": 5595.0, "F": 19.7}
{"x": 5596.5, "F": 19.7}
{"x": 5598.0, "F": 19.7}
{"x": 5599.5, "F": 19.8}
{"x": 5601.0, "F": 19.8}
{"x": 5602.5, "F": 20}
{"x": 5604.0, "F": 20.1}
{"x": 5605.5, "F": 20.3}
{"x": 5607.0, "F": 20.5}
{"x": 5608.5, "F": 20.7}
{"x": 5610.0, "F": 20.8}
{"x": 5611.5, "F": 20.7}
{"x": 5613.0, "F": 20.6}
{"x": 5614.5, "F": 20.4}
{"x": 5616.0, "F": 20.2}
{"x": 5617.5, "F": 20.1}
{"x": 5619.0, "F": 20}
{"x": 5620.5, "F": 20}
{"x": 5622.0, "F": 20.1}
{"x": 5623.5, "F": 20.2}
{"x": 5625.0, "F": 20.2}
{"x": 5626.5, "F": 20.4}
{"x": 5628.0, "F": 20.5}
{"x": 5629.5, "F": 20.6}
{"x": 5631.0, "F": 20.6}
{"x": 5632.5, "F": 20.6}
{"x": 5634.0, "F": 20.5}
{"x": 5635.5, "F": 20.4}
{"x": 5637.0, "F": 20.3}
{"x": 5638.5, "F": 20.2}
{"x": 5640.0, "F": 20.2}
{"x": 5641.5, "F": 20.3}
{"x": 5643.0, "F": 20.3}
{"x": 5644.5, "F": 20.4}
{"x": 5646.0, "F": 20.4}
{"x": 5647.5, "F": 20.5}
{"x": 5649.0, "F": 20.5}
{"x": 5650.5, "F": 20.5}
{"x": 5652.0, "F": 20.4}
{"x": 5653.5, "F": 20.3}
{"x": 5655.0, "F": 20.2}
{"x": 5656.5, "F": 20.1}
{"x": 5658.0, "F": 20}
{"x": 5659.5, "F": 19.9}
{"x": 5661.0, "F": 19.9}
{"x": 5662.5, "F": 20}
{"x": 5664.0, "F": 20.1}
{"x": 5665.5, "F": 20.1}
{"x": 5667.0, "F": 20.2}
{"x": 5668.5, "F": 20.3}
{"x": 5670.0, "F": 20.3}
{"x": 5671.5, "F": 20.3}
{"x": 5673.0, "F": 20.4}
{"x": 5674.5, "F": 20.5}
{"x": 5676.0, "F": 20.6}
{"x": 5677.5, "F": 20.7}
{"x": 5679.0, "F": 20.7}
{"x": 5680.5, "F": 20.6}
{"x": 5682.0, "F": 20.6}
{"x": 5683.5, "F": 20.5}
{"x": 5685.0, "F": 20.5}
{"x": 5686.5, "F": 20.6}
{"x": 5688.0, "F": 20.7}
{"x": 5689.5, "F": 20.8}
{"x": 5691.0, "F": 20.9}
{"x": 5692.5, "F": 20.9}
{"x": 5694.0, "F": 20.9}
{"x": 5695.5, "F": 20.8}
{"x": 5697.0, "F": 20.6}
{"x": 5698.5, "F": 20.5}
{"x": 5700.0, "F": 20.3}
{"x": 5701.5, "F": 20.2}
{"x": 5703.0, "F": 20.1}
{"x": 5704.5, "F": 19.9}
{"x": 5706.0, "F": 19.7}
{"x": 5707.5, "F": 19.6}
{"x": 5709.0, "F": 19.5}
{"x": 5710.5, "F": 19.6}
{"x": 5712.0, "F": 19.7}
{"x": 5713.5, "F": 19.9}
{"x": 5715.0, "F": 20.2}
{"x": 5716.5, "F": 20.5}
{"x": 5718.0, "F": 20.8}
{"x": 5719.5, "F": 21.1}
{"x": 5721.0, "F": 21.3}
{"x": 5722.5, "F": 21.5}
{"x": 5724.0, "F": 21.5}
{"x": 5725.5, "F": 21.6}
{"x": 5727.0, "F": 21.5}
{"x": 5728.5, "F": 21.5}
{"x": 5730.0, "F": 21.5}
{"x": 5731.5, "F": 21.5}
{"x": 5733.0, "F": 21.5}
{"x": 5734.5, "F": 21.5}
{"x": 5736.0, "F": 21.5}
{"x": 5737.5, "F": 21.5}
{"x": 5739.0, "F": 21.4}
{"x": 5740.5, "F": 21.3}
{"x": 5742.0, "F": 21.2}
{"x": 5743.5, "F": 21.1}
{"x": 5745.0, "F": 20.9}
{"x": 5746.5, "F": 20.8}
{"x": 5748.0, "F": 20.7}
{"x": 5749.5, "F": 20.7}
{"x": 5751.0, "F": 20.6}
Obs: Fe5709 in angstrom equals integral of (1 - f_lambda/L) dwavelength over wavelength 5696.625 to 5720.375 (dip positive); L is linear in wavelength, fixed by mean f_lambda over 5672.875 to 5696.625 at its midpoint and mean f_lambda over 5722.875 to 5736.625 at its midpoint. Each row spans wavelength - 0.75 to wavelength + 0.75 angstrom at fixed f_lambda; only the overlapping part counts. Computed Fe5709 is 1.10 angstrom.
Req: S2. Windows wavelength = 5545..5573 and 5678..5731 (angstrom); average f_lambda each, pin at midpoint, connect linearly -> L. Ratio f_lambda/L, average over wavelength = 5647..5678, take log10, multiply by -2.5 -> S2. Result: 0.016 mag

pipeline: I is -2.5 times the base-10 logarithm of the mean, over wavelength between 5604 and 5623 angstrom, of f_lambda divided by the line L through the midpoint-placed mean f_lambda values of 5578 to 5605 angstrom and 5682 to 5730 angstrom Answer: -0.02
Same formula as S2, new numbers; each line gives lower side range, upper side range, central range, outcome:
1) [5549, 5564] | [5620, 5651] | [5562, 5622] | 0.02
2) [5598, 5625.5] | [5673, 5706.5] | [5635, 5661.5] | 0.01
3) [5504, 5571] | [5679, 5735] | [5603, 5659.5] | 0.01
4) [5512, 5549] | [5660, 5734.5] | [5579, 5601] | 0.04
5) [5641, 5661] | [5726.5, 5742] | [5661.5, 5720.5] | 0.03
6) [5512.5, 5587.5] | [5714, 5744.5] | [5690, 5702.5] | 0.02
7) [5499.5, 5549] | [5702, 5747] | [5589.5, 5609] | 0.03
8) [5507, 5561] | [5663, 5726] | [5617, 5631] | 0.01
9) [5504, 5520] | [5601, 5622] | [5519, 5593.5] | 0.00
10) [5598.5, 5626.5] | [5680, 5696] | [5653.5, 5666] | 0.03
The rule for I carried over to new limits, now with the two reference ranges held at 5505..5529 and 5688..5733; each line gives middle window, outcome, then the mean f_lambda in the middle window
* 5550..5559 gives -0.02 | 20.7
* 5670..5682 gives 0.00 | 20.5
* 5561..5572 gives 0.01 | 20.1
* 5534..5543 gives -0.02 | 20.6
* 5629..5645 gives 0.00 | 20.4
